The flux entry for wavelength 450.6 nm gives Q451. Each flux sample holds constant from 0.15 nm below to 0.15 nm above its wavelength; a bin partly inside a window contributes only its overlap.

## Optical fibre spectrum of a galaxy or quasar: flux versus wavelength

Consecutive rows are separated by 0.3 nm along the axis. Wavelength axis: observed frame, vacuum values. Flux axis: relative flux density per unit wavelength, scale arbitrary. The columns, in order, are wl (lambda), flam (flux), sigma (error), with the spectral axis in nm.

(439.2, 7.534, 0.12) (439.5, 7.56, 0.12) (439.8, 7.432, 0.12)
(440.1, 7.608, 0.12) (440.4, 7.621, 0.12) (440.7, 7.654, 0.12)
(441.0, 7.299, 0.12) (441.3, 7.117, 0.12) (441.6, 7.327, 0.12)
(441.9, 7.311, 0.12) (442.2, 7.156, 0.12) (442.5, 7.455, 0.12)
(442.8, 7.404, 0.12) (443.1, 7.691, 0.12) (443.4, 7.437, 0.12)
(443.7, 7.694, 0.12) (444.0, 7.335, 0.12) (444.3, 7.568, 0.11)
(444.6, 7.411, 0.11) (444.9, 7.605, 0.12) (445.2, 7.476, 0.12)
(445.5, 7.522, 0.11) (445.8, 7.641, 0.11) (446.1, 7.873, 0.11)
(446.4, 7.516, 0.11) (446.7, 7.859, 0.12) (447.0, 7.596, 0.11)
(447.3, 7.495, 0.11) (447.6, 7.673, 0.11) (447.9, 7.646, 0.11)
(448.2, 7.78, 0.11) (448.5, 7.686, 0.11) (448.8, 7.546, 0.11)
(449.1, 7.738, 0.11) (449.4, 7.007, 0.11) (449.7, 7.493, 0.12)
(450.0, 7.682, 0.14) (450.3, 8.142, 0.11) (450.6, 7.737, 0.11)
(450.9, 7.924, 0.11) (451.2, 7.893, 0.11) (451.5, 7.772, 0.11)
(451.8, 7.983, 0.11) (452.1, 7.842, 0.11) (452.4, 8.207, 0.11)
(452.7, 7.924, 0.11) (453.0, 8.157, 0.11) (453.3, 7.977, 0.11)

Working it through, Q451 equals 7.737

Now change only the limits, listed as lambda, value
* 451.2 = 7.893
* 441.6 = 7.327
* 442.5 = 7.455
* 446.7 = 7.859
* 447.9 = 7.646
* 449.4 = 7.007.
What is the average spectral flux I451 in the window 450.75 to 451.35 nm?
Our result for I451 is 7.91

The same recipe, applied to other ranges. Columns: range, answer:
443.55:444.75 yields 7.5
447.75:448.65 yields 7.7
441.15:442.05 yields 7.25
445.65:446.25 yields 7.76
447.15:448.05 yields 7.6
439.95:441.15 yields 7.55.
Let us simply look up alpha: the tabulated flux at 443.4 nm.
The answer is 7.437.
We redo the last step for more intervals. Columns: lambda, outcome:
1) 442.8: 7.404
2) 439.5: 7.56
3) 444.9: 7.605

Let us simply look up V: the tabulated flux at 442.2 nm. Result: 7.156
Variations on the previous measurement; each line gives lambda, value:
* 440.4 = 7.621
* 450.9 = 7.924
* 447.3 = 7.495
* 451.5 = 7.772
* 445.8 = 7.641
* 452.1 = 7.842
